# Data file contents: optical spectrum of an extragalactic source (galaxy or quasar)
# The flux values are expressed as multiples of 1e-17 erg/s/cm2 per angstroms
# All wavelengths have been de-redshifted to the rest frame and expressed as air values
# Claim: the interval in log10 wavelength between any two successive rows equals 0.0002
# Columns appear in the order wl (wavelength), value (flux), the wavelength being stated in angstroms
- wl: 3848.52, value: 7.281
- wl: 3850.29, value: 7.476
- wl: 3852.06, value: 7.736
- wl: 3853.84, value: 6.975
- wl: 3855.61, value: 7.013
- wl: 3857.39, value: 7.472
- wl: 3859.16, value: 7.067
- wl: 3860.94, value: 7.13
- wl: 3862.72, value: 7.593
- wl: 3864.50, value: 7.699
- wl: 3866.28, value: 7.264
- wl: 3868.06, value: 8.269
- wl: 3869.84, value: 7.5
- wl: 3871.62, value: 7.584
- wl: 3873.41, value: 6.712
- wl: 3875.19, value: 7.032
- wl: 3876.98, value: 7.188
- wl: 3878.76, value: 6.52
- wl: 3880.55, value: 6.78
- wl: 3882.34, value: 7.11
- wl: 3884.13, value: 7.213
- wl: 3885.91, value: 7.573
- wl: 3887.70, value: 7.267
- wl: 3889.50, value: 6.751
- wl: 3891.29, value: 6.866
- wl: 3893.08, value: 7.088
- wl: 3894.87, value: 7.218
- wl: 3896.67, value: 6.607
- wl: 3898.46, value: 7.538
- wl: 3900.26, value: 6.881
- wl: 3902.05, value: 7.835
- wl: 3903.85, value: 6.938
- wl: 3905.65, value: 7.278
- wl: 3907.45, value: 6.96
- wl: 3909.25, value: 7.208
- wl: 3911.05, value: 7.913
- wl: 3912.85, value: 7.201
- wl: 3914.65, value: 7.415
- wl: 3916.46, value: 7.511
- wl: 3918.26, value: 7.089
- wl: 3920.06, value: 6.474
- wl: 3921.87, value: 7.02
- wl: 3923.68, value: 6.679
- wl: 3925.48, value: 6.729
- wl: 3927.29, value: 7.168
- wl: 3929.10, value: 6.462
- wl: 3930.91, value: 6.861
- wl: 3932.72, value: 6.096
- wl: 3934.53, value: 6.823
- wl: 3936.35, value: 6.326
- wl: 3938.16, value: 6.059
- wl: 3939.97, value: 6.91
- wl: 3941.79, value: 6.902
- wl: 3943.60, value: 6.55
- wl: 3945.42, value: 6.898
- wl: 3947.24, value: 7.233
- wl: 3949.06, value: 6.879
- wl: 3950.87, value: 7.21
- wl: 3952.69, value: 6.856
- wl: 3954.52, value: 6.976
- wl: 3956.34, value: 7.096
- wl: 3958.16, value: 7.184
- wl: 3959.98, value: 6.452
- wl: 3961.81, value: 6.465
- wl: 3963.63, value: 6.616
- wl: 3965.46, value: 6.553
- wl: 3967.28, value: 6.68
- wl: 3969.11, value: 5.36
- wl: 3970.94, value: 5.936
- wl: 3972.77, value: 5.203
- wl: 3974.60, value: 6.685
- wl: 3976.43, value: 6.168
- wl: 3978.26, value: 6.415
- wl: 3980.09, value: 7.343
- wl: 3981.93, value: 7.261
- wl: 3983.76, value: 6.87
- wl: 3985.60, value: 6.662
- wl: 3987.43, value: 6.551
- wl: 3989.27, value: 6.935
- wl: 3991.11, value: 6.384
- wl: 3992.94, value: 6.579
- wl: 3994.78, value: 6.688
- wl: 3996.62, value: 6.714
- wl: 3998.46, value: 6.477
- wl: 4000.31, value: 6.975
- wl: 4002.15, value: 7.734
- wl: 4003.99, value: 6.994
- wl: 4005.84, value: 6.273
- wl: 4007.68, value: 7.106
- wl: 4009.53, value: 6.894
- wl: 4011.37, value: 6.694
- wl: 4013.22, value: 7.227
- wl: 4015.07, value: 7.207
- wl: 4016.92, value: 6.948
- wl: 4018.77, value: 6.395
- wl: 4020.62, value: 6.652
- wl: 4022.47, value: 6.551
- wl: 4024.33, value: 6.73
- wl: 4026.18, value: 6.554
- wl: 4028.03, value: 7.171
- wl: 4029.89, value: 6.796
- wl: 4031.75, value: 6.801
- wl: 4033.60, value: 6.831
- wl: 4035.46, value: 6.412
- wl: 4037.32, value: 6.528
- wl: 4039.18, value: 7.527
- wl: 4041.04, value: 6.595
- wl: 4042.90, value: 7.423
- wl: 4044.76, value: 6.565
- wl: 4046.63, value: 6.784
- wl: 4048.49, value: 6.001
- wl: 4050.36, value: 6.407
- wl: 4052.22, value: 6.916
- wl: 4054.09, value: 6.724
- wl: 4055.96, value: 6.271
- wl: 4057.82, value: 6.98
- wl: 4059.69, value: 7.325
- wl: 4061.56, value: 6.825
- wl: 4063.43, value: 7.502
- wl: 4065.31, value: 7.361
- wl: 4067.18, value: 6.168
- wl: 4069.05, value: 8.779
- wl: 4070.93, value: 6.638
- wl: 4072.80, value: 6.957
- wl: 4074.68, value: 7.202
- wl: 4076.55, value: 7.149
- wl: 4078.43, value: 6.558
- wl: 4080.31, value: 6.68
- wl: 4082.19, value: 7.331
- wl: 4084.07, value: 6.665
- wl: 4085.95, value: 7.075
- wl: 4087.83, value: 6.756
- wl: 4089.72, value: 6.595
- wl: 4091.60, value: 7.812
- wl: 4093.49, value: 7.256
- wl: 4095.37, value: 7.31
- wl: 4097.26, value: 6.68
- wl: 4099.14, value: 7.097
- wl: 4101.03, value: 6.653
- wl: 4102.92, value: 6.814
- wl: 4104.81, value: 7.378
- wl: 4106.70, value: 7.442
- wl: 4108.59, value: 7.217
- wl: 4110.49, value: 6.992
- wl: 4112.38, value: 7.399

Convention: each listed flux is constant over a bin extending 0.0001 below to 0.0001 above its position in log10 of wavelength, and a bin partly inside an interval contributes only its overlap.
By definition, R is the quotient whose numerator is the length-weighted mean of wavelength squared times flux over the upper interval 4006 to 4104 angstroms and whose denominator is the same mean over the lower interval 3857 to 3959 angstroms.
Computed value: 1.05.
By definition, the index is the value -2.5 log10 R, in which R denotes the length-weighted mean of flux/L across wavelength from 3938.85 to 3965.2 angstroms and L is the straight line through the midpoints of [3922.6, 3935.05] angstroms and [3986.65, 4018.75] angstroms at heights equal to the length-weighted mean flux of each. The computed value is -0.02 mag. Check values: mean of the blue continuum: 6.69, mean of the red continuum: 6.83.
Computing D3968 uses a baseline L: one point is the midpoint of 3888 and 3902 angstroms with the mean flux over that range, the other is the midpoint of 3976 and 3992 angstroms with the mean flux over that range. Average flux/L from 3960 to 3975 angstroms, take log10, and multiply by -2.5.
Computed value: 0.10 mag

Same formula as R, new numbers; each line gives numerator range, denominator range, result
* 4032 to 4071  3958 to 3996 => 1.10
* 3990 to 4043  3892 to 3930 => 1.01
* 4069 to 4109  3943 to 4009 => 1.11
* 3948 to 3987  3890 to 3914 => 0.95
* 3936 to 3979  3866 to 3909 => 0.95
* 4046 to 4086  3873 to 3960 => 1.07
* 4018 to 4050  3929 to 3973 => 1.06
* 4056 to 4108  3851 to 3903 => 1.08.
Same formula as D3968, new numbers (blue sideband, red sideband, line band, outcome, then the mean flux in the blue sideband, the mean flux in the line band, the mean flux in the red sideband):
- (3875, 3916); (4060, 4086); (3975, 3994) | 0.062 mag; 7.15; 6.72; 7.07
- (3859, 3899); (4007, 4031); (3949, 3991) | 0.056 mag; 7.2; 6.61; 6.84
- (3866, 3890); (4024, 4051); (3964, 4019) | 0.033 mag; 7.2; 6.67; 6.75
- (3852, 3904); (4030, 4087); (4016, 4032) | 0.036 mag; 7.21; 6.73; 6.9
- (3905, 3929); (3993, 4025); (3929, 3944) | 0.077 mag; 7.1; 6.56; 6.83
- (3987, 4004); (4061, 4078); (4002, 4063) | 0.027 mag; 6.8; 6.81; 7.16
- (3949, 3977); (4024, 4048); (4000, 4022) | -0.033 mag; 6.51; 6.92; 6.81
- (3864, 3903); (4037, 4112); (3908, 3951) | 0.039 mag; 7.2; 6.9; 6.98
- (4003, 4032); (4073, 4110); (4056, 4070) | -0.041 mag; 6.81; 7.21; 7.03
